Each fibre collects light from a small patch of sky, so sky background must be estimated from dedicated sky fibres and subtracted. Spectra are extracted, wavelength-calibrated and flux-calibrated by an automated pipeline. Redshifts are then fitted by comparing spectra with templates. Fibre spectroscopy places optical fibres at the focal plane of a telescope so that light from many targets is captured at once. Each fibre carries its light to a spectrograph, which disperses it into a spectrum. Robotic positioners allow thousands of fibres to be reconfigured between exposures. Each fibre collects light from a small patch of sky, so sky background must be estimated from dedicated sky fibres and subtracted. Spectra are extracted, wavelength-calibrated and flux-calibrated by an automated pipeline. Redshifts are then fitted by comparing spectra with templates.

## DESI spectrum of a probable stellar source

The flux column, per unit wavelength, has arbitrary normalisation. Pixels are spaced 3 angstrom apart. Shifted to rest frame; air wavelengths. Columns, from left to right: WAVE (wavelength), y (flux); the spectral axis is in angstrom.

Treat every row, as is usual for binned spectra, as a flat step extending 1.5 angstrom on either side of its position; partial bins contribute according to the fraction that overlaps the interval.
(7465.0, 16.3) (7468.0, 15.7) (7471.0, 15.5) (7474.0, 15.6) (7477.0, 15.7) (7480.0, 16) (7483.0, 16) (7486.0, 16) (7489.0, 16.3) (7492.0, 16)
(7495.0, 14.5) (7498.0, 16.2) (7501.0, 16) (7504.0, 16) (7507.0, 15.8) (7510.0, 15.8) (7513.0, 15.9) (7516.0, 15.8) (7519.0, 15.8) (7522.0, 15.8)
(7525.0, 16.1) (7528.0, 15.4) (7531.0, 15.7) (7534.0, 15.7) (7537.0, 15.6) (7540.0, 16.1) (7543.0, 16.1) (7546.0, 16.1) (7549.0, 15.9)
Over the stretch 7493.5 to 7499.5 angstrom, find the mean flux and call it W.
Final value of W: 15.3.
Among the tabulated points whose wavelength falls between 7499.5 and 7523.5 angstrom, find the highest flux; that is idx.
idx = 16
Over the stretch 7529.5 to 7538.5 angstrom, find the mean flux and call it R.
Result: 15.7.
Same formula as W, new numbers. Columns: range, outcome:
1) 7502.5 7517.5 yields 15.9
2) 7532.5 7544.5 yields 15.9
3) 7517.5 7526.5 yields 15.9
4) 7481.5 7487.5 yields 16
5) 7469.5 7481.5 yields 15.7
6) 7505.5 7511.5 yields 15.8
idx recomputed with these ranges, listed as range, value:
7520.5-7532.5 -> 16.1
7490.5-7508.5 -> 16.2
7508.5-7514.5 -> 15.9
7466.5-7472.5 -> 15.7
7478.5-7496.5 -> 16.3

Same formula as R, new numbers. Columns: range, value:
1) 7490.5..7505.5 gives 15.7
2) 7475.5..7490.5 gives 16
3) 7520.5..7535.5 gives 15.7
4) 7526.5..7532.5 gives 15.5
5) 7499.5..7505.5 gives 16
